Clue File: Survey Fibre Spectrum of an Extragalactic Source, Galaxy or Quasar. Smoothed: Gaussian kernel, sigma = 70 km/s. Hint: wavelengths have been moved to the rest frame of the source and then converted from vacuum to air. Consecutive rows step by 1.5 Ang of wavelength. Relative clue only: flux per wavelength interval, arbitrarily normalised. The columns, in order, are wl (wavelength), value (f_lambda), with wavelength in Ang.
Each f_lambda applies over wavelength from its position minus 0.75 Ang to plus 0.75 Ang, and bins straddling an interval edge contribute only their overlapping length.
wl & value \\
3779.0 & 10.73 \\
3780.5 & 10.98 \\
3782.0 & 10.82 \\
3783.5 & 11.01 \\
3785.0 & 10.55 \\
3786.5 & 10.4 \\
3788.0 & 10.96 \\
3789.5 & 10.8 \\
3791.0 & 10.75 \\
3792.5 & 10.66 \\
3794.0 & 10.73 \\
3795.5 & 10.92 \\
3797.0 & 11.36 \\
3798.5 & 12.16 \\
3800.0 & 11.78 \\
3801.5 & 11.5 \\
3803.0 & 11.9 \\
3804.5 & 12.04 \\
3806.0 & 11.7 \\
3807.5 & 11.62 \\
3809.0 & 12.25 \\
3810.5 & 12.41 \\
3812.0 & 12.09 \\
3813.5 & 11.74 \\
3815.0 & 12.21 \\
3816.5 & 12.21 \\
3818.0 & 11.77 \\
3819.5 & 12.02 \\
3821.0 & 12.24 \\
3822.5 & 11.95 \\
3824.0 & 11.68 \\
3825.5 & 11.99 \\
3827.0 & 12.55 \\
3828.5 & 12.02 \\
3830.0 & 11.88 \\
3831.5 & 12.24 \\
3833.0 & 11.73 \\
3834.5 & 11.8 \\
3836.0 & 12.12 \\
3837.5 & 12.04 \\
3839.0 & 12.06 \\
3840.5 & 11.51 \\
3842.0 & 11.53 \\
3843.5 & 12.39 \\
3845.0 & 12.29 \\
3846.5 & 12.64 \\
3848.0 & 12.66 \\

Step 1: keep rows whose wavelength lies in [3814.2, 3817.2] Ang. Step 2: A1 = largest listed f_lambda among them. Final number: 12.21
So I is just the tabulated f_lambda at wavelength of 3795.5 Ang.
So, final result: 10.92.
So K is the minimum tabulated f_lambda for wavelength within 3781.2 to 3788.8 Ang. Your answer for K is 10.4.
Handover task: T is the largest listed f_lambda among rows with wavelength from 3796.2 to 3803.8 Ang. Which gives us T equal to 12.16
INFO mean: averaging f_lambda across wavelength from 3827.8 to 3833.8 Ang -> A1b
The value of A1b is 12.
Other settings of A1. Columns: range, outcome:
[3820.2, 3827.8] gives 12.55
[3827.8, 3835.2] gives 12.24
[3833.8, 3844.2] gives 12.39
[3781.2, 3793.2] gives 11.01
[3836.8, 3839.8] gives 12.06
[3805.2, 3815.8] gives 12.41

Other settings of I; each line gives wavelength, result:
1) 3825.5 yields 11.99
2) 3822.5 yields 11.95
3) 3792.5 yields 10.66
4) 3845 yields 12.29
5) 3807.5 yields 11.62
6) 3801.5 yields 11.5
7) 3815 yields 12.21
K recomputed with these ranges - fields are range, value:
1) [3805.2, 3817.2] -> 11.62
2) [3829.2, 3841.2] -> 11.51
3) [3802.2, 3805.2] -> 11.9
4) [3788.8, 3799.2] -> 10.66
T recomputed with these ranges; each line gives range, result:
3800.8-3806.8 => 12.04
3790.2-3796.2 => 10.92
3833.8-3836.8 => 12.12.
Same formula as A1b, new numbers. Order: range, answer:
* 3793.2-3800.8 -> 11.4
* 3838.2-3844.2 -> 11.9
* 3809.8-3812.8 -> 12.2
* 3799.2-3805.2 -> 11.8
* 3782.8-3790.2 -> 10.7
